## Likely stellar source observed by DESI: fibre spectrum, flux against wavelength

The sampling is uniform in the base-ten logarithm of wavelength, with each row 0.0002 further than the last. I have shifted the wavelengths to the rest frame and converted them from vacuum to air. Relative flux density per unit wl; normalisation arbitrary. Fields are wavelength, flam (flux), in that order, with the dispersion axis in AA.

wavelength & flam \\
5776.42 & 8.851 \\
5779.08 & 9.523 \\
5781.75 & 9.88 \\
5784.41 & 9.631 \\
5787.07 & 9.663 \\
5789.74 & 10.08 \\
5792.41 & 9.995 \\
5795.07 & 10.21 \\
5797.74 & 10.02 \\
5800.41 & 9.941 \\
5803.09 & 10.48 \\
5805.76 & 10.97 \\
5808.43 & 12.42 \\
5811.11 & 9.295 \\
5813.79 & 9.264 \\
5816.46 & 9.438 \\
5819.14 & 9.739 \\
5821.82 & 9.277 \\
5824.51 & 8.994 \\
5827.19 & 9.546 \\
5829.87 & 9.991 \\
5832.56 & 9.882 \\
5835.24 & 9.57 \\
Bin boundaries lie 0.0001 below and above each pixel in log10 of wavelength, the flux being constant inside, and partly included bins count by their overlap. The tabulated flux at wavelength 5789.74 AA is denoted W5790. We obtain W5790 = 10.08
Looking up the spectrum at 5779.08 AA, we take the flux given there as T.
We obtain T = 9.523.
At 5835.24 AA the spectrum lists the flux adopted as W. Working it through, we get 9.57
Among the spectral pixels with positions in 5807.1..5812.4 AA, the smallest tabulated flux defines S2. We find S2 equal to 9.295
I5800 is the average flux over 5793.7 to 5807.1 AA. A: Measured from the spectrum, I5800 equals 10.3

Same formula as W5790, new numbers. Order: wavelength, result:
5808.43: 12.42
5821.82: 9.277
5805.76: 10.97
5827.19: 9.546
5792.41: 9.995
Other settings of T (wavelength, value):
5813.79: 9.264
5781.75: 9.88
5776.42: 8.851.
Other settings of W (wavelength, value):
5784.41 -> 9.631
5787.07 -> 9.663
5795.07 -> 10.21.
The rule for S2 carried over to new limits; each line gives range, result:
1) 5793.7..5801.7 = 9.941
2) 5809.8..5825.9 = 8.994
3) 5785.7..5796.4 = 9.663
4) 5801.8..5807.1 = 10.48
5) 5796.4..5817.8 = 9.264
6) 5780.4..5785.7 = 9.631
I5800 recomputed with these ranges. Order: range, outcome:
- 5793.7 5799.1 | 10.1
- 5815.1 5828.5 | 9.4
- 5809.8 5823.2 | 9.4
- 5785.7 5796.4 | 9.99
